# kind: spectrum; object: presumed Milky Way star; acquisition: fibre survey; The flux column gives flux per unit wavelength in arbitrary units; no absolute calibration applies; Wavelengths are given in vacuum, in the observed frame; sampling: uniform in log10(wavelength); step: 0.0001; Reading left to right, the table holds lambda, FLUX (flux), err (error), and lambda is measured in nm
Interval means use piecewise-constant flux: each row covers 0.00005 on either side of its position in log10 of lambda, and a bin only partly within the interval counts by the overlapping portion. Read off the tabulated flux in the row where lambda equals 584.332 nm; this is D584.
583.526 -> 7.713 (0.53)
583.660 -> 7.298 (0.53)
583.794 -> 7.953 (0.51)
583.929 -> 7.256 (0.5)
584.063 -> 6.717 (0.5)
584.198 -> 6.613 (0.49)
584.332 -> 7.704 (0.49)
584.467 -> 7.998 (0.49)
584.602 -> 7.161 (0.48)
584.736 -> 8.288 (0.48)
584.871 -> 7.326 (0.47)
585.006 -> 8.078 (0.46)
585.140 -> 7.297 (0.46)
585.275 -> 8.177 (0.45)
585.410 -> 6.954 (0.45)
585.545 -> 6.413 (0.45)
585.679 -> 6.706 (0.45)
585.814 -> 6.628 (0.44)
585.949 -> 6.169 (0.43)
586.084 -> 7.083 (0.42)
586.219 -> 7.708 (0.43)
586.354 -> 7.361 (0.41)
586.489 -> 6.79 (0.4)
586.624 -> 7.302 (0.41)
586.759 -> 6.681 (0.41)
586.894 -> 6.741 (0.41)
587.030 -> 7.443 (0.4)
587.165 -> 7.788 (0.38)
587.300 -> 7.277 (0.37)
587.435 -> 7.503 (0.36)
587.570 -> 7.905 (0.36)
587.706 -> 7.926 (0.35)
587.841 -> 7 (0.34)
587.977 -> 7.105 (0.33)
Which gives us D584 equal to 7.704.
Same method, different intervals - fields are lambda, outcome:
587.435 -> 7.503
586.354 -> 7.361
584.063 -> 6.717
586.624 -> 7.302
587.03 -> 7.443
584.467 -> 7.998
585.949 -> 6.169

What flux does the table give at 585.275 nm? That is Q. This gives 8.177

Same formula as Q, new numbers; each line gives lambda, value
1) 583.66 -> 7.298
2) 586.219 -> 7.708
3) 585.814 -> 6.628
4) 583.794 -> 7.953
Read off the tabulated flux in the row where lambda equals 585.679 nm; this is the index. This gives 6.706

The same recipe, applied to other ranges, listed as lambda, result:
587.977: 7.105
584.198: 6.613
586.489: 6.79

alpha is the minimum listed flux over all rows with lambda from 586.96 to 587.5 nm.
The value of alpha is 7.277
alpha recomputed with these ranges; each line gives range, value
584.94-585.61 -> 6.413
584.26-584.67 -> 7.161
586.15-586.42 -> 7.361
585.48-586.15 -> 6.169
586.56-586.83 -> 6.681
